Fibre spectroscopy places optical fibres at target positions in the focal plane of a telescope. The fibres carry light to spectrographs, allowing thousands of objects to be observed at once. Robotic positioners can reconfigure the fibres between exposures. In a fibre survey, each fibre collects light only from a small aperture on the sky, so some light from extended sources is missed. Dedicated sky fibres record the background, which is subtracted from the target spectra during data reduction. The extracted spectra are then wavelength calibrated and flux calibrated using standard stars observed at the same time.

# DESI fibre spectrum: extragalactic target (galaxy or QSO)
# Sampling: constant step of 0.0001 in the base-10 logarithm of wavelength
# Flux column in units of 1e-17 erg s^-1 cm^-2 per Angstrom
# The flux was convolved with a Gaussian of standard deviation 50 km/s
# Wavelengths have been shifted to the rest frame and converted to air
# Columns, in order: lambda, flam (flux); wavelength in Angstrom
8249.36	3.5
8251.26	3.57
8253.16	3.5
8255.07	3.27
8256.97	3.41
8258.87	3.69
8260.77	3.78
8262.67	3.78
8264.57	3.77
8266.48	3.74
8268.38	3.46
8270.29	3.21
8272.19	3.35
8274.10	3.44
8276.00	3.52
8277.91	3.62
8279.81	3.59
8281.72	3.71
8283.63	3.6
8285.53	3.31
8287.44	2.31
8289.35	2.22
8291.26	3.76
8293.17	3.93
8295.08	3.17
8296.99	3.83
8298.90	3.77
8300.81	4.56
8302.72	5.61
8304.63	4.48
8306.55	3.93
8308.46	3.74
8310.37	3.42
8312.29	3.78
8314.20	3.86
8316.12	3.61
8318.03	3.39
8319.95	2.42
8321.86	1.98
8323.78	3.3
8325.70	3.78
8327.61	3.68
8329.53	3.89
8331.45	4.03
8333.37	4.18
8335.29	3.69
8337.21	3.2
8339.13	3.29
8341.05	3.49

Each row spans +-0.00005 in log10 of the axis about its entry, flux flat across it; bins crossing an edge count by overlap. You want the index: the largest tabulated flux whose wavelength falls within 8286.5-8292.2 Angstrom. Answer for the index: 3.76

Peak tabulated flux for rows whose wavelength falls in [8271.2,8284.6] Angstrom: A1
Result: 3.71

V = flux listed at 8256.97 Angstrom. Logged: 3.41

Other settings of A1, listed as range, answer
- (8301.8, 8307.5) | 5.61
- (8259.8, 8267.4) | 3.78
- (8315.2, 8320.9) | 3.61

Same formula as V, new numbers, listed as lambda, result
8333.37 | 4.18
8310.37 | 3.42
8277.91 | 3.62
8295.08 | 3.17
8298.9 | 3.77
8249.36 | 3.5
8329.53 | 3.89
